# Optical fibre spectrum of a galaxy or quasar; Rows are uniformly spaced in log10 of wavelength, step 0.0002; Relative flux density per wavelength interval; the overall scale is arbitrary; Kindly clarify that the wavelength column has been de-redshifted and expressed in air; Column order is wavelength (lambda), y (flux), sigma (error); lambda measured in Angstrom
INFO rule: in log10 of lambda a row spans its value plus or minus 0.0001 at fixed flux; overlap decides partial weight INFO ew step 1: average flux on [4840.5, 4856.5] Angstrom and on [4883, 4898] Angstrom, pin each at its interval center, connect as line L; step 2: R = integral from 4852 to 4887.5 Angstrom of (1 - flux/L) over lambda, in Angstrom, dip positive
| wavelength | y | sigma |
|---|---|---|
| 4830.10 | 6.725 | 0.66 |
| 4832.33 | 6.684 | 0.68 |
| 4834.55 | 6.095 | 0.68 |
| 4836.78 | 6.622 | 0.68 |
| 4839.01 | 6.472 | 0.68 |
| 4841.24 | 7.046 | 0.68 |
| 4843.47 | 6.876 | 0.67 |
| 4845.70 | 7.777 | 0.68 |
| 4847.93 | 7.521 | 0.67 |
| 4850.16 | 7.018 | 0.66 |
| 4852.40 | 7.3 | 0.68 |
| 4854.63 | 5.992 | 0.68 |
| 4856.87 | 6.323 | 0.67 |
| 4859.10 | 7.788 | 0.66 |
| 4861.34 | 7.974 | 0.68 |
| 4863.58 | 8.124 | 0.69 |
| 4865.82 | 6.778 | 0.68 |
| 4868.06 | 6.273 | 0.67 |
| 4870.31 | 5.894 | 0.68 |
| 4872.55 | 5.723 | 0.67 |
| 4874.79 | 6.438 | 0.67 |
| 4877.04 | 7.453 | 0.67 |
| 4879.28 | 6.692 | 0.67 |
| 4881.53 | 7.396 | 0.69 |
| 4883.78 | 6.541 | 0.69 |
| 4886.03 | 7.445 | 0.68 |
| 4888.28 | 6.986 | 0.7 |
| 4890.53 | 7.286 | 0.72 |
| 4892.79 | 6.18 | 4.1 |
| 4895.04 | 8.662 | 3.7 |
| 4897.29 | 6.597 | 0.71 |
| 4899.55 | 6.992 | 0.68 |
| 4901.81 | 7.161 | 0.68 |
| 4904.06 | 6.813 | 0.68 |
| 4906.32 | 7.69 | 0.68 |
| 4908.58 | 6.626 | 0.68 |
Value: 1.05 Angstrom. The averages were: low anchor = 7.04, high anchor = 7.13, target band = 6.88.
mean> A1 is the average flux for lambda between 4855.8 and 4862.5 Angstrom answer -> 7.38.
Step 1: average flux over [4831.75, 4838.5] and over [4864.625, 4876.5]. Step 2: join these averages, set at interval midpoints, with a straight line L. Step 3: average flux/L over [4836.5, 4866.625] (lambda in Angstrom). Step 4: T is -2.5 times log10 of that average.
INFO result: -0.12 mag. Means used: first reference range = 6.45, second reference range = 6.29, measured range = 7.13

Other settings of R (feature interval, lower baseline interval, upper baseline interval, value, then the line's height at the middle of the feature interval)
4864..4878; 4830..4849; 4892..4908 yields 1.0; 7.02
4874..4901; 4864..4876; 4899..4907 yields -1.2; 6.77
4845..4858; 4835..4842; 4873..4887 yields -0.5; 6.73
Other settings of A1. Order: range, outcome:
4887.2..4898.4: 7.15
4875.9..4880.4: 7.07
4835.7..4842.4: 6.71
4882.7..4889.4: 6.99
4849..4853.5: 7.16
